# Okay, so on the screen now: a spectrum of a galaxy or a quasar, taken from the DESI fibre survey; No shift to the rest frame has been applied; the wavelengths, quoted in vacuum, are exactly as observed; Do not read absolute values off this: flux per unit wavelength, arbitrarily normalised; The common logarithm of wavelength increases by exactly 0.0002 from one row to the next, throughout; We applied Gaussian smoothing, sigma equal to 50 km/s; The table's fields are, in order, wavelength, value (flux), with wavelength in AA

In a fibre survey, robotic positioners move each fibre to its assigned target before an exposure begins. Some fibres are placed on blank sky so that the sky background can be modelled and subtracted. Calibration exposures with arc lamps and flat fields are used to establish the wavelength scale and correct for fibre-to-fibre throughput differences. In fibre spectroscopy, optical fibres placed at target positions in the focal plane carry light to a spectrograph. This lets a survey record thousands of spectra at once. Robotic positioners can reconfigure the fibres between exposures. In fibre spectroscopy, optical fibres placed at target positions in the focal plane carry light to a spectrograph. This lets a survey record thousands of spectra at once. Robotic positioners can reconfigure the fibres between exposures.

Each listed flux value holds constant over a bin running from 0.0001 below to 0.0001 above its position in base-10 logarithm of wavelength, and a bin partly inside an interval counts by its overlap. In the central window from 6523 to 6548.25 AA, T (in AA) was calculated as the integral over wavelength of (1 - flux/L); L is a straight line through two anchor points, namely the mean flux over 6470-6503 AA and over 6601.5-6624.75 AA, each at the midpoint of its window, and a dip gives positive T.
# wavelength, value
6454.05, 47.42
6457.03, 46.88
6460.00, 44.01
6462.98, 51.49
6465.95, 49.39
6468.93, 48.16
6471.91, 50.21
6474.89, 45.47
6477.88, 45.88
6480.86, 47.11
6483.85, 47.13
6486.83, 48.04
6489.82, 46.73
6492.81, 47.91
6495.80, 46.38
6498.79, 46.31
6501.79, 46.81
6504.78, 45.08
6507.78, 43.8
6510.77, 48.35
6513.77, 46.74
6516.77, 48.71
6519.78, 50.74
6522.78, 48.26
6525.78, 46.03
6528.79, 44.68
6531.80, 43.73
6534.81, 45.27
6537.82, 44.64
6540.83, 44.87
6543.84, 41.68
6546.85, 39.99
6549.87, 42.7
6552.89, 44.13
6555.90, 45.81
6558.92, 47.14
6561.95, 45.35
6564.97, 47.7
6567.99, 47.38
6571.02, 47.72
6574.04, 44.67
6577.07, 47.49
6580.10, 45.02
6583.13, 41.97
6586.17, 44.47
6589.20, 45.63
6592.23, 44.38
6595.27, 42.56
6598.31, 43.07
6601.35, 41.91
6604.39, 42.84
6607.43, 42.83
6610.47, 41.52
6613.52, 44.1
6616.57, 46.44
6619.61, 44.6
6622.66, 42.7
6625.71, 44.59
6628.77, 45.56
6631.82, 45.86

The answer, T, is 0.9 AA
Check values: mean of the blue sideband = 47.1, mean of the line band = 44.1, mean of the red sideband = 43.5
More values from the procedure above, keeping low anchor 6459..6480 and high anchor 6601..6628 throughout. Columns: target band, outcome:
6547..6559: 0.3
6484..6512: 0.3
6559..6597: -0.6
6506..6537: -0.2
